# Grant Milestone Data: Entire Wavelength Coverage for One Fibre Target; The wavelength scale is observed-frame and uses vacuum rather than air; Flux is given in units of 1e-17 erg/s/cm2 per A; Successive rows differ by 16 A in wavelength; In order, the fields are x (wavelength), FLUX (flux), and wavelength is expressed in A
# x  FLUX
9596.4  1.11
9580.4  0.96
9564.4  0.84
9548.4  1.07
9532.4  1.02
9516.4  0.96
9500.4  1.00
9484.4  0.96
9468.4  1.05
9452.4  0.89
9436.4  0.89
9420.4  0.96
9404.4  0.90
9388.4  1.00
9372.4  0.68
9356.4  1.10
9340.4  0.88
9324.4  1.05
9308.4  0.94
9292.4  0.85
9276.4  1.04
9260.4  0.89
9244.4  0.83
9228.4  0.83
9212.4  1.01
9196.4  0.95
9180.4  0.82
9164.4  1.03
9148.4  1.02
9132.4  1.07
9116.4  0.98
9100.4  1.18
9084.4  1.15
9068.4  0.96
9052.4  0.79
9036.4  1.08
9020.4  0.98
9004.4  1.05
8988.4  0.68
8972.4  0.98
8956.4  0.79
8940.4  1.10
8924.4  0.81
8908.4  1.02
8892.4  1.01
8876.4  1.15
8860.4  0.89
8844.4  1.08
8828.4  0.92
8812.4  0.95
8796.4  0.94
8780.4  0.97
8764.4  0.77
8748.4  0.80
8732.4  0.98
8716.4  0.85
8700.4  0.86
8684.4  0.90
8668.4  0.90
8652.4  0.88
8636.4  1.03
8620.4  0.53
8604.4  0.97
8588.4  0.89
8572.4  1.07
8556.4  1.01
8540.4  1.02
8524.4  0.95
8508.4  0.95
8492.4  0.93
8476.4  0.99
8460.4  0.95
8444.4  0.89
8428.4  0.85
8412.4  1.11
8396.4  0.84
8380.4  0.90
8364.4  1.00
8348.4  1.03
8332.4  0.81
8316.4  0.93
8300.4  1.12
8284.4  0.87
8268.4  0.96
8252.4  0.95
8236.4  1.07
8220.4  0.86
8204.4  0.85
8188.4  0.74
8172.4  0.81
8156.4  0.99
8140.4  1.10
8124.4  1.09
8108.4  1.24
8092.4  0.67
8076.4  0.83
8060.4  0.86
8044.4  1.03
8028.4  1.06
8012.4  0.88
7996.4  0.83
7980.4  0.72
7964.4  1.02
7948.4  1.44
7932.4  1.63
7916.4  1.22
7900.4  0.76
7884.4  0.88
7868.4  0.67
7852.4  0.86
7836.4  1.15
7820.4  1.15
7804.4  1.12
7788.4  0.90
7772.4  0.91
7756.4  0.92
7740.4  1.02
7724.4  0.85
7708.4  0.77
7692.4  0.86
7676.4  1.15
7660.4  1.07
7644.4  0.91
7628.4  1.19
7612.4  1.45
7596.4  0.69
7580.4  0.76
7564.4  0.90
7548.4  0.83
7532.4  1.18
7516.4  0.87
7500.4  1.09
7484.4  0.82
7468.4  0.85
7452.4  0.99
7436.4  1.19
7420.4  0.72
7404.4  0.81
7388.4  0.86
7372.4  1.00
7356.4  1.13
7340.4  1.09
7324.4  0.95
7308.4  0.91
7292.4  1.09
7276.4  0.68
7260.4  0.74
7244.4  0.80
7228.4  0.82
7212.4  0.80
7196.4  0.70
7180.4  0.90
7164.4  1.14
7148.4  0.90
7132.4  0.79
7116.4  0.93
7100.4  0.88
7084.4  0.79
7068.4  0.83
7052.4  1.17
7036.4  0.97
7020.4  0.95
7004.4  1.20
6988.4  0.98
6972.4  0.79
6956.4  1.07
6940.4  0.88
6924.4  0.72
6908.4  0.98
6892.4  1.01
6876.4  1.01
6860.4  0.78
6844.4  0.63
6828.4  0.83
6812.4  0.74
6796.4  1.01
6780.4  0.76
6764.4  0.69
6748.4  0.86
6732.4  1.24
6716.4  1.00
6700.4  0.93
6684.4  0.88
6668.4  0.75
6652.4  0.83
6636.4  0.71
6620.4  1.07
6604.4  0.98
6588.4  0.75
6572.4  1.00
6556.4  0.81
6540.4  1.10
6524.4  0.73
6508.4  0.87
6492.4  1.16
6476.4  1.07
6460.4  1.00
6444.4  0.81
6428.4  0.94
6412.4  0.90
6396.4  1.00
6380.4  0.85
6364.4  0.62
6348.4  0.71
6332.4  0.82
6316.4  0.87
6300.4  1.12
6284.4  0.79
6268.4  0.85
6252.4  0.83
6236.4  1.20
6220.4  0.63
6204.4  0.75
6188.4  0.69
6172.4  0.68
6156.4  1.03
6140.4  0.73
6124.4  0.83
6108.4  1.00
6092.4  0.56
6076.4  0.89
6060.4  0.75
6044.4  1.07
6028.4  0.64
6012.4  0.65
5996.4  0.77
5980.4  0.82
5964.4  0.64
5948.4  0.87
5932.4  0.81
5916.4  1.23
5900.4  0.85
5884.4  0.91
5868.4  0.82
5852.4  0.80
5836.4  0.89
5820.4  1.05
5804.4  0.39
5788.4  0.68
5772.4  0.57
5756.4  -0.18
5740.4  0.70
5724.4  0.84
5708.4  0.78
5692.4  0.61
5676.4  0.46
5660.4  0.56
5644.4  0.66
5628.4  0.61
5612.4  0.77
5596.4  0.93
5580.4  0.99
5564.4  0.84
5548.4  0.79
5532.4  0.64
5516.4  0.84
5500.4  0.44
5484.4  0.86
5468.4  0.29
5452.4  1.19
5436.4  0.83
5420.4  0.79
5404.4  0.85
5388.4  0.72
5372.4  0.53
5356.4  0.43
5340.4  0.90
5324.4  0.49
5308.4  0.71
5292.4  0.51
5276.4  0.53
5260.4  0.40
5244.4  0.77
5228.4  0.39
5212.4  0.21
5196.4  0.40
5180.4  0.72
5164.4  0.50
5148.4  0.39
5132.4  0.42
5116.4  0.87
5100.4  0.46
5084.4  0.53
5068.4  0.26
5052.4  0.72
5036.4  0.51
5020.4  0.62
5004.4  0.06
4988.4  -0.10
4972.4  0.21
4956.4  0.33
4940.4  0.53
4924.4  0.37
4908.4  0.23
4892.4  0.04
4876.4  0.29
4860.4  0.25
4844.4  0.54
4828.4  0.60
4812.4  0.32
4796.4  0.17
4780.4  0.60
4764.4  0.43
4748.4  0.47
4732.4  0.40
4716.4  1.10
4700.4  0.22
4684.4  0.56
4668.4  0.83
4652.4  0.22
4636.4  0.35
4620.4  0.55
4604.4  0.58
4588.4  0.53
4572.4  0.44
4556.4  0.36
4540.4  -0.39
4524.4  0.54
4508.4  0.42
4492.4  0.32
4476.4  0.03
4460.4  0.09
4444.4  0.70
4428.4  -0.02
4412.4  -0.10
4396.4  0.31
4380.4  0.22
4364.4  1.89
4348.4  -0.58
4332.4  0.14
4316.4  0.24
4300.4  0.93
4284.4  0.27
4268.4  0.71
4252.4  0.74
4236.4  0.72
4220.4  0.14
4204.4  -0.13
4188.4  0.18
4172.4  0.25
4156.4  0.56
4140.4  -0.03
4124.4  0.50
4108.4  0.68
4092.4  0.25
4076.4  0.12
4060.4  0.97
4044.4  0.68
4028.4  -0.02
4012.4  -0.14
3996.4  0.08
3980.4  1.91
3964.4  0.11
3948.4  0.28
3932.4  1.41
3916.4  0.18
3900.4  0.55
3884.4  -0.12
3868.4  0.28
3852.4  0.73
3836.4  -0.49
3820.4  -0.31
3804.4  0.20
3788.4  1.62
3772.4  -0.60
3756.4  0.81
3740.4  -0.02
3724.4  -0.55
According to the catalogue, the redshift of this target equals 0.21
